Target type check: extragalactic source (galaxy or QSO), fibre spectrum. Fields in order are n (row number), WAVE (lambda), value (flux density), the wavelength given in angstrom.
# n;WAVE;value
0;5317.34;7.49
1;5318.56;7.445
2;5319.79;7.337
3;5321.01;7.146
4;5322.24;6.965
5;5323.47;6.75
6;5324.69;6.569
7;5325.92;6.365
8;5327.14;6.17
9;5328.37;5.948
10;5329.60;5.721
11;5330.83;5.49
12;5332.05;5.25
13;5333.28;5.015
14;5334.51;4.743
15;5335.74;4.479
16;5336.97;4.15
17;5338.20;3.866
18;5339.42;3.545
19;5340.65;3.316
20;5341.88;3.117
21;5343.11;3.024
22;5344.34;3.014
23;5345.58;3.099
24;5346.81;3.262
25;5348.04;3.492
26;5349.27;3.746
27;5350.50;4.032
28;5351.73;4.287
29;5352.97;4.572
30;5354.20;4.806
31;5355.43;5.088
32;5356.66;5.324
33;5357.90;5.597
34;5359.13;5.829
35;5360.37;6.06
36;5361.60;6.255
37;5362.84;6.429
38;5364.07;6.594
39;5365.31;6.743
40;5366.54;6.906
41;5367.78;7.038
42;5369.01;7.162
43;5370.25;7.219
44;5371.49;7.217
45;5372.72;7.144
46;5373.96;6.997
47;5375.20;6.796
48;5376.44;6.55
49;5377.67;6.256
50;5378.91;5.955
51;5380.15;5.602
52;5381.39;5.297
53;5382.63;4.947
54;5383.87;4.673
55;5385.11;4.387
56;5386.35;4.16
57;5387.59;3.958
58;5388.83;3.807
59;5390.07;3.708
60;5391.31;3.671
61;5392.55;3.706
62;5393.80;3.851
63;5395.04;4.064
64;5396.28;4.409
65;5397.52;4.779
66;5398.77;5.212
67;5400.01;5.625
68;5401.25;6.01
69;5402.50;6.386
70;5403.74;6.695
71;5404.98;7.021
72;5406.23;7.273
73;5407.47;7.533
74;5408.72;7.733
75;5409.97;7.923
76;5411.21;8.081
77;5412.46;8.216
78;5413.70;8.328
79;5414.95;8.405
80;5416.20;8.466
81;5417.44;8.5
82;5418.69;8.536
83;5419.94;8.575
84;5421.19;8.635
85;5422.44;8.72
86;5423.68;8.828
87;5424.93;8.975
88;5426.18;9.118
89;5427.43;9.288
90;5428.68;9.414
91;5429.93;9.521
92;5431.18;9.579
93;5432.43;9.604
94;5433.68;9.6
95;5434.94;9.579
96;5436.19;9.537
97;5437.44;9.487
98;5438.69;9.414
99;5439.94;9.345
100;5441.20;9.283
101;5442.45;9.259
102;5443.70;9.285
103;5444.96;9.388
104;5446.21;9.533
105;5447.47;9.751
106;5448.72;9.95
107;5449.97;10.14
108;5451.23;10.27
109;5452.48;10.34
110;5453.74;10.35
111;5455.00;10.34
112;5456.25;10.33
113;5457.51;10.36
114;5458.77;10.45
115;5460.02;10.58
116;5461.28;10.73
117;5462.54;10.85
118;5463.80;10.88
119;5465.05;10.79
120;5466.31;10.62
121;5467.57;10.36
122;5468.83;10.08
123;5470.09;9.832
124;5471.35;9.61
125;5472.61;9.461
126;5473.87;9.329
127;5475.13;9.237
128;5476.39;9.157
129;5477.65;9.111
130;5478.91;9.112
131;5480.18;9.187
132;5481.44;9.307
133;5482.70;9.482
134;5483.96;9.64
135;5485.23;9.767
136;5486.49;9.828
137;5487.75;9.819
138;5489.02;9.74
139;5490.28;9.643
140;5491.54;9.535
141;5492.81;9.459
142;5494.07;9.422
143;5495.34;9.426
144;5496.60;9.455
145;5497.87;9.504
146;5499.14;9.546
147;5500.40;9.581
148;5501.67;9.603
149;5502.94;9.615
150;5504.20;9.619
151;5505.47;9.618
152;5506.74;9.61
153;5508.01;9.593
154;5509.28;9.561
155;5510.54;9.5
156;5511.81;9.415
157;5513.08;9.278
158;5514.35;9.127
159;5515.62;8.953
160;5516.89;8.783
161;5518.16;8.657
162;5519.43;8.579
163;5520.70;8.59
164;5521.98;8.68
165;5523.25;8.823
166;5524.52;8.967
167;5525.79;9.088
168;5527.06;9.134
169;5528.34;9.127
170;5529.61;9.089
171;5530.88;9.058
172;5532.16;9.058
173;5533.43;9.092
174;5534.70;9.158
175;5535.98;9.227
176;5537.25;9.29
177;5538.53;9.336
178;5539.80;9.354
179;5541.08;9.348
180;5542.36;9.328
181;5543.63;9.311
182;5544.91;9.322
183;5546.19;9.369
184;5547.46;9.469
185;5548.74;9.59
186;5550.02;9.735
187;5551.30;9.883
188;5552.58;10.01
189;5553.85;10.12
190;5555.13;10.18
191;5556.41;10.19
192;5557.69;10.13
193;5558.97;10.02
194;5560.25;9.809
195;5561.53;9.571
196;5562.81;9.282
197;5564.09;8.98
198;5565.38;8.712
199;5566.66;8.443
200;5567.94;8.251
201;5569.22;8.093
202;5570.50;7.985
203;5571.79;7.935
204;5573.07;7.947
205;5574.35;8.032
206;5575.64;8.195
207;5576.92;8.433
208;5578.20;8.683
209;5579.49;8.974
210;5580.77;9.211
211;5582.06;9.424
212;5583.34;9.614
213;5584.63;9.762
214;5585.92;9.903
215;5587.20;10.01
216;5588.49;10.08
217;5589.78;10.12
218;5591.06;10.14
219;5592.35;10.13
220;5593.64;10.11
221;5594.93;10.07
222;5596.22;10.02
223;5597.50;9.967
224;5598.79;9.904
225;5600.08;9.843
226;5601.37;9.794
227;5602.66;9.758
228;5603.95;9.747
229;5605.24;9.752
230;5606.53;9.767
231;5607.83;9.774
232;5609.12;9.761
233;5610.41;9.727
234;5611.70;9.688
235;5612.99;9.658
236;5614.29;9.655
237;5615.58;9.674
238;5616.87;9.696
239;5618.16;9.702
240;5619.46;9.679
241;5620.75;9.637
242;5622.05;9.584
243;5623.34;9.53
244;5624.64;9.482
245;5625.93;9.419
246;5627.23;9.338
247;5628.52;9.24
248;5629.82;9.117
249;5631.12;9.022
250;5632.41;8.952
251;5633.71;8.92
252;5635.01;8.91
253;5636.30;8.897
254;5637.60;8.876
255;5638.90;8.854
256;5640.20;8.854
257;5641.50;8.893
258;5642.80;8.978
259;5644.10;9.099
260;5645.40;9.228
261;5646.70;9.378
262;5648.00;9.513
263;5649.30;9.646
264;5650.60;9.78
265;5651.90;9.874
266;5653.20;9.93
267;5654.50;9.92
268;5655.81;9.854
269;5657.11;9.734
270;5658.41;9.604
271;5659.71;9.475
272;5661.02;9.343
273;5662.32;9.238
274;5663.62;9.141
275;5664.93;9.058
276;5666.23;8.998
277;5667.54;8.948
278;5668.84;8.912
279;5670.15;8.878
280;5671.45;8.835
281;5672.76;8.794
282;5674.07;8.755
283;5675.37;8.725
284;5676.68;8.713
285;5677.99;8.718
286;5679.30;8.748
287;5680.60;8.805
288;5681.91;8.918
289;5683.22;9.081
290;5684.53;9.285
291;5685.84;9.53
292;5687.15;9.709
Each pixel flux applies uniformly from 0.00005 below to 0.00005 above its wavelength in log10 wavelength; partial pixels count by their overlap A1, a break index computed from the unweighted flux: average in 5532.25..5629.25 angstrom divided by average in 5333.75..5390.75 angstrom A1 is 1.86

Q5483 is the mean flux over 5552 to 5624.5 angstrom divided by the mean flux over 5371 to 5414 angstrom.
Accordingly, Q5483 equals 1.63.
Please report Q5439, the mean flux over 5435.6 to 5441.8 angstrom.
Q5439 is 9.41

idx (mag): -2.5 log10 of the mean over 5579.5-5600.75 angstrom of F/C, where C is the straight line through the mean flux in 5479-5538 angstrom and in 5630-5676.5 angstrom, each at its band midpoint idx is -0.07 mag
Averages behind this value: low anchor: 9.31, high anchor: 9.19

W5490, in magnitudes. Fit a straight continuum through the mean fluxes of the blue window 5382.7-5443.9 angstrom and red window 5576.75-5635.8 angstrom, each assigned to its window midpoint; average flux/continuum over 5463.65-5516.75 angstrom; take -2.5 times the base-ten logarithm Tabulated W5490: -0.17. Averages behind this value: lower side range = 7.32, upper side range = 9.6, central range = 9.59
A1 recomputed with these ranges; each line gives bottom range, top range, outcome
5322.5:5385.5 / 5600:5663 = 1.77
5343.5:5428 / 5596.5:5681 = 1.53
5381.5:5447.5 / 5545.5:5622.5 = 1.28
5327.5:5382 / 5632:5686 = 1.73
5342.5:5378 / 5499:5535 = 1.66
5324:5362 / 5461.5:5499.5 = 2.08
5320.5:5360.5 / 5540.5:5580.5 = 1.90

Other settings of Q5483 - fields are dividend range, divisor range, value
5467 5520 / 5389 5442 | 1.24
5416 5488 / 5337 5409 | 1.84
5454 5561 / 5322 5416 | 1.73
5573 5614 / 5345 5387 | 1.72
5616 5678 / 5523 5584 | 1.01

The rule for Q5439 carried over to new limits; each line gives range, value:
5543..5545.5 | 9.3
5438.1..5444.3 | 9.32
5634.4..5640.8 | 8.88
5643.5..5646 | 9.16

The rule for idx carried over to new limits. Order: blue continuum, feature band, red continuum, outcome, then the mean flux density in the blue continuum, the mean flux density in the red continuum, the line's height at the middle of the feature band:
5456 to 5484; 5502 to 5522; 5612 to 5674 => 0.06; 9.93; 9.31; 9.78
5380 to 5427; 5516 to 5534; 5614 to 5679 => -0.14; 6.44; 9.25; 7.85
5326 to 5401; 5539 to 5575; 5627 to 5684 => -0.19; 5.07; 9.15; 7.77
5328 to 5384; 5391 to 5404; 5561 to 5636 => 0.21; 5.26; 9.36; 5.96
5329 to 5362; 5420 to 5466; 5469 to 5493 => -0.20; 4.44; 9.5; 8.08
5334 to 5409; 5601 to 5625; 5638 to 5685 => -0.14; 5.21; 9.18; 8.51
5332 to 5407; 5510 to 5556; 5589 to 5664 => -0.17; 5.14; 9.54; 7.94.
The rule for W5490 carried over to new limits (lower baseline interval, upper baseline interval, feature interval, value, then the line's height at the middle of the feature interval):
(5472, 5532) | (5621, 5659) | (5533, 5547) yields 0.003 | 9.32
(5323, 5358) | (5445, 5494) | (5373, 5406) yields 0.251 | 6.61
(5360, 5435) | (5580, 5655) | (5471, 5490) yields -0.200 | 7.87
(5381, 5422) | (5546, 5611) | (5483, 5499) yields -0.221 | 7.83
